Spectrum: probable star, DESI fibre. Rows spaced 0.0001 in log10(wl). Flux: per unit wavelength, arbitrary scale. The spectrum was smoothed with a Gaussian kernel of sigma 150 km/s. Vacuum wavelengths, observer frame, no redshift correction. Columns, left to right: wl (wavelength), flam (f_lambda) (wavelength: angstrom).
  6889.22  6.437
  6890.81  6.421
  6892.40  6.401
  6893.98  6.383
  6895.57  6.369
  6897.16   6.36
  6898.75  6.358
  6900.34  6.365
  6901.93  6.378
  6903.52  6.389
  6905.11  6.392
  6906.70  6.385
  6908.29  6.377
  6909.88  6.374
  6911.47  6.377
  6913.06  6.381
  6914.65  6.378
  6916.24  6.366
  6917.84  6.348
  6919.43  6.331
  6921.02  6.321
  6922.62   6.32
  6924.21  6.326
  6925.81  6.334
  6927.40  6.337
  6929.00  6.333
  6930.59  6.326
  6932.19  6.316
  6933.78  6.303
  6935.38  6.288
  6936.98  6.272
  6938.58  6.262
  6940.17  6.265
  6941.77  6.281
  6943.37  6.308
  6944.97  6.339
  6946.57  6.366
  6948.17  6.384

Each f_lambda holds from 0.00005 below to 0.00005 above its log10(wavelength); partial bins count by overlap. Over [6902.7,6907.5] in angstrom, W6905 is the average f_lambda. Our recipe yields 6.39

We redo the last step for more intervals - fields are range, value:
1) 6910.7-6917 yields 6.38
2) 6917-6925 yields 6.33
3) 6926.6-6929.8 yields 6.35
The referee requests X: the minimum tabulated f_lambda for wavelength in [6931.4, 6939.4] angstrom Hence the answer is 6.262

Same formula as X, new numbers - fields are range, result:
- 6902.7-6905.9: 6.389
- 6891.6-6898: 6.36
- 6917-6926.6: 6.32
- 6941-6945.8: 6.281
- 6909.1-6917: 6.366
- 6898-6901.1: 6.358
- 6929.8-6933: 6.316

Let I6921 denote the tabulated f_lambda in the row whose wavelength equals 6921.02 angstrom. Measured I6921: 6.321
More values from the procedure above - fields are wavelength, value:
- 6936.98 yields 6.272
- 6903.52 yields 6.389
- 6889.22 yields 6.437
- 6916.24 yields 6.366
